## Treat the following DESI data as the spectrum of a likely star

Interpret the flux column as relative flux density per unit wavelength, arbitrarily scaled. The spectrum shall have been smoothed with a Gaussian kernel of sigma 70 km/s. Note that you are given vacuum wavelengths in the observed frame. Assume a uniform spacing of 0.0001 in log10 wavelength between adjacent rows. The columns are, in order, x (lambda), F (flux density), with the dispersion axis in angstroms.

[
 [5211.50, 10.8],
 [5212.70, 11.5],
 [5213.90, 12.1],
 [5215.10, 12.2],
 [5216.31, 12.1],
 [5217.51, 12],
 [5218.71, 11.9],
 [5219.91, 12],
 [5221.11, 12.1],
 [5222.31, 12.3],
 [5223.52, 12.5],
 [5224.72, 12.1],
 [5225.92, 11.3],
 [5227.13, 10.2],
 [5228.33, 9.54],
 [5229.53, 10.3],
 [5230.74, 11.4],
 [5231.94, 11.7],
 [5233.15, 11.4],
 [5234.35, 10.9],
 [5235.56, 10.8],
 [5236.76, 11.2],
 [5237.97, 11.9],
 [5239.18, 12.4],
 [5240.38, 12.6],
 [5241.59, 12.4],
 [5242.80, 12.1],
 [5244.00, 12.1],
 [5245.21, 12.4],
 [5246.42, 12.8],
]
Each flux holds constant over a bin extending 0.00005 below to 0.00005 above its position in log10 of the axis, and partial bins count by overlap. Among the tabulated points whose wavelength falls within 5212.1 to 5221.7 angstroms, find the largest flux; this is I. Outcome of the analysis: 12.2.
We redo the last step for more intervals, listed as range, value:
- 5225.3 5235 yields 11.7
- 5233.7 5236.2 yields 10.9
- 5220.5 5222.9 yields 12.3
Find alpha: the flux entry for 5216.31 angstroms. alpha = 12.1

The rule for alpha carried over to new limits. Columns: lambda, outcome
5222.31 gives 12.3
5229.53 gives 10.3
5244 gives 12.1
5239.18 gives 12.4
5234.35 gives 10.9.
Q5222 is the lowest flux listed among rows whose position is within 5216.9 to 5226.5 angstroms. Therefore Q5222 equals 11.3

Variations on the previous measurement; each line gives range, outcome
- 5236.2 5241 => 11.2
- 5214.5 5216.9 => 12.1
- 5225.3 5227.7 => 10.2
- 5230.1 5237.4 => 10.8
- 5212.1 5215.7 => 11.5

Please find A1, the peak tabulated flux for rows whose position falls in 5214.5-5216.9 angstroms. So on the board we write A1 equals 12.2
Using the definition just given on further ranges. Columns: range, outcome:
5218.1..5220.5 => 12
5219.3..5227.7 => 12.5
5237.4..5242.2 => 12.6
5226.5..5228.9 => 10.2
